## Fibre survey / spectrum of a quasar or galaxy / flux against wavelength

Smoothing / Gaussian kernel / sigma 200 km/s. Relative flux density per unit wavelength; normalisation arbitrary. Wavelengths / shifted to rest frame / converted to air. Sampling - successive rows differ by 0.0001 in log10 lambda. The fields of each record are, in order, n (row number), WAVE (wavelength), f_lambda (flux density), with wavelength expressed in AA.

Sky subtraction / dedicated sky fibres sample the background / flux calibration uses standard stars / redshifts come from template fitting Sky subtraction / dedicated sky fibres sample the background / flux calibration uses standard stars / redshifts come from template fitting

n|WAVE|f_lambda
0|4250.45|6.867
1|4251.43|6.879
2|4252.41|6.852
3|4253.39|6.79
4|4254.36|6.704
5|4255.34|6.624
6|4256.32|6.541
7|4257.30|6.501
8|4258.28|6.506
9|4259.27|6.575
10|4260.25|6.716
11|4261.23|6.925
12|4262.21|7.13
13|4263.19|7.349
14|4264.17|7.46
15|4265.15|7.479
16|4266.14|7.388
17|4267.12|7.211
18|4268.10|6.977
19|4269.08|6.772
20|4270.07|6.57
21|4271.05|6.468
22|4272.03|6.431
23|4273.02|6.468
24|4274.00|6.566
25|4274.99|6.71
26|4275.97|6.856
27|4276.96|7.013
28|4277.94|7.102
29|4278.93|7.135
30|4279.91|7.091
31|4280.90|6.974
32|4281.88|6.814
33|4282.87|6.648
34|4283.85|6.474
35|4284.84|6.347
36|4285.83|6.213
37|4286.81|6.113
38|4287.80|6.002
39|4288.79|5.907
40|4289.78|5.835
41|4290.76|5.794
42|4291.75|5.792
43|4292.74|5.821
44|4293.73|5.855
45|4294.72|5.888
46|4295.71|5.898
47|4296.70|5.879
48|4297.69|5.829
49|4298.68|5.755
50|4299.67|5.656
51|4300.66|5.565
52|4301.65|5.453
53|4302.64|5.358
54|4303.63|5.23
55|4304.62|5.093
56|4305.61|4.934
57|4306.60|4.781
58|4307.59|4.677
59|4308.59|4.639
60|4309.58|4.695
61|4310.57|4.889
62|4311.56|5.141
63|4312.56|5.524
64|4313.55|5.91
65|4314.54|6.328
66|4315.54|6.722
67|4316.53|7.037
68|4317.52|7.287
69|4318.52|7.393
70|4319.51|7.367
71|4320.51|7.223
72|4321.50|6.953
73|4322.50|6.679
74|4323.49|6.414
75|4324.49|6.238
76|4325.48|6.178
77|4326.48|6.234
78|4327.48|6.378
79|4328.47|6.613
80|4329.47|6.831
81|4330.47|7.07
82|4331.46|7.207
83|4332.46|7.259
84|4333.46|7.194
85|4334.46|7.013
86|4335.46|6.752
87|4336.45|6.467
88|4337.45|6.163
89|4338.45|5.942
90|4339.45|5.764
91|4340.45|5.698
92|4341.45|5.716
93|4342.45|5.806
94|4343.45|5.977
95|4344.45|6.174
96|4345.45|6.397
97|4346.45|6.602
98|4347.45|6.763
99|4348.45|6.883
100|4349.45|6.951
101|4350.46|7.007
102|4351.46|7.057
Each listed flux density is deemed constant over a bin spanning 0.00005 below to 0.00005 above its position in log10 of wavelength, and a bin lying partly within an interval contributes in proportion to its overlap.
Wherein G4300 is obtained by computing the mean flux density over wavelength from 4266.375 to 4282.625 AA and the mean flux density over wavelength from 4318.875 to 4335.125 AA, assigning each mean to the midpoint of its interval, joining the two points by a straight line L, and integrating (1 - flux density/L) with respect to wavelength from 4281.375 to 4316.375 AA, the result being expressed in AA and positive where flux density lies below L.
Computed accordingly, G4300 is 5.7 AA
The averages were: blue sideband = 6.83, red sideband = 6.81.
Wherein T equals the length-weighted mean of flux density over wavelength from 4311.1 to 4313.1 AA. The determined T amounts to 5.34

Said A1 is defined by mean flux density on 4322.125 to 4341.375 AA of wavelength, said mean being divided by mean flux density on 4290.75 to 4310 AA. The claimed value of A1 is 1.20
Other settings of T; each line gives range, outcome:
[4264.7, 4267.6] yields 7.34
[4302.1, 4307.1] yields 5.09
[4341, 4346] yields 6.02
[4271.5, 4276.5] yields 6.6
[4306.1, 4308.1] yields 4.72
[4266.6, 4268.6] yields 7.12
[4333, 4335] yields 7.08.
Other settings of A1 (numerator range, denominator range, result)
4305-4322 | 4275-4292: 0.92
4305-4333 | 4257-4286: 0.91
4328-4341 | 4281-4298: 1.09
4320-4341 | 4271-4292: 1.01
